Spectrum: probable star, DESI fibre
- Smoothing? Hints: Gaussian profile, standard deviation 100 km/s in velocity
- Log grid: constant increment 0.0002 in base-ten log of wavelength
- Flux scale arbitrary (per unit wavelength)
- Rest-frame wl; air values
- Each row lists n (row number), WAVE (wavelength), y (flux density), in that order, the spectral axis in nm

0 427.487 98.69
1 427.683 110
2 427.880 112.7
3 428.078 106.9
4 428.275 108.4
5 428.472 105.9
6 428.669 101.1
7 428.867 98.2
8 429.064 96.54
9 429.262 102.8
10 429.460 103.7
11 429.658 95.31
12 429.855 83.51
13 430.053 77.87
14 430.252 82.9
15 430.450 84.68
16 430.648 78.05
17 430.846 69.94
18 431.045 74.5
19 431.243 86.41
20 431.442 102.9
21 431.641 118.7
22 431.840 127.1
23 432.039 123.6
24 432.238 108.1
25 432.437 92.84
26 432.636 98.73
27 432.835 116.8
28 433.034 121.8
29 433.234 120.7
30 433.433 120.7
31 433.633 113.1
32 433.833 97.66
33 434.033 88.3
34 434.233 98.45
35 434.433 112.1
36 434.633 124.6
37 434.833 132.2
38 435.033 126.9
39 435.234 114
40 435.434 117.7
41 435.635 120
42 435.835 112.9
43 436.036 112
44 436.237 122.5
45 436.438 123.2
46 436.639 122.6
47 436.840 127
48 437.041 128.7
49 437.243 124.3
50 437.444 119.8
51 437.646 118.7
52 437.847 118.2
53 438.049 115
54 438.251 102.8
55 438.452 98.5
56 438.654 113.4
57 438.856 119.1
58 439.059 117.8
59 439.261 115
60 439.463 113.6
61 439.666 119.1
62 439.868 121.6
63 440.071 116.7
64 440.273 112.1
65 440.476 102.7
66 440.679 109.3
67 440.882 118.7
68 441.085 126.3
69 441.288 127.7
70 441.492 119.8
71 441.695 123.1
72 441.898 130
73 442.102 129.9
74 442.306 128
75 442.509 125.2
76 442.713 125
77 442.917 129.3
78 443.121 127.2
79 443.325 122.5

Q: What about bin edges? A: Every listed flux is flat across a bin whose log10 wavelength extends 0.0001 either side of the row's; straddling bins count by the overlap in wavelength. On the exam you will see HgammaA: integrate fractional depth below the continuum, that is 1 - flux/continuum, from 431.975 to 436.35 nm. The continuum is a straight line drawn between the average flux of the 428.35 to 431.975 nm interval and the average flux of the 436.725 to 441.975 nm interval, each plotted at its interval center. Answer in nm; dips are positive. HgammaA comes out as -0.375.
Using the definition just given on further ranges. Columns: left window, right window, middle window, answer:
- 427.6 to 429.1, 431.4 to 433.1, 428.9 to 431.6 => 0.50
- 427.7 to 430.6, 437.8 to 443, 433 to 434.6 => -0.05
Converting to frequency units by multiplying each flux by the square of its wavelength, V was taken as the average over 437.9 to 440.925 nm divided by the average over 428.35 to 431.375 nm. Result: 1.32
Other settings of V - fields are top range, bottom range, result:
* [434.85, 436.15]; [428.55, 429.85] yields 1.24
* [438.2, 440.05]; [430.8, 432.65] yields 1.16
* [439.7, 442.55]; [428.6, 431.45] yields 1.43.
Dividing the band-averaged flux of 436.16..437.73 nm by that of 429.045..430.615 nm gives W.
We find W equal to 1.37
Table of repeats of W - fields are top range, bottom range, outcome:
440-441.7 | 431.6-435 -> 1.04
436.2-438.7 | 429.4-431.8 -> 1.33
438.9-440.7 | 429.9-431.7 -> 1.34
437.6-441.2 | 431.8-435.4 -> 1.01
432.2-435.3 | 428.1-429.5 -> 1.09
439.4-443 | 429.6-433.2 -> 1.24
